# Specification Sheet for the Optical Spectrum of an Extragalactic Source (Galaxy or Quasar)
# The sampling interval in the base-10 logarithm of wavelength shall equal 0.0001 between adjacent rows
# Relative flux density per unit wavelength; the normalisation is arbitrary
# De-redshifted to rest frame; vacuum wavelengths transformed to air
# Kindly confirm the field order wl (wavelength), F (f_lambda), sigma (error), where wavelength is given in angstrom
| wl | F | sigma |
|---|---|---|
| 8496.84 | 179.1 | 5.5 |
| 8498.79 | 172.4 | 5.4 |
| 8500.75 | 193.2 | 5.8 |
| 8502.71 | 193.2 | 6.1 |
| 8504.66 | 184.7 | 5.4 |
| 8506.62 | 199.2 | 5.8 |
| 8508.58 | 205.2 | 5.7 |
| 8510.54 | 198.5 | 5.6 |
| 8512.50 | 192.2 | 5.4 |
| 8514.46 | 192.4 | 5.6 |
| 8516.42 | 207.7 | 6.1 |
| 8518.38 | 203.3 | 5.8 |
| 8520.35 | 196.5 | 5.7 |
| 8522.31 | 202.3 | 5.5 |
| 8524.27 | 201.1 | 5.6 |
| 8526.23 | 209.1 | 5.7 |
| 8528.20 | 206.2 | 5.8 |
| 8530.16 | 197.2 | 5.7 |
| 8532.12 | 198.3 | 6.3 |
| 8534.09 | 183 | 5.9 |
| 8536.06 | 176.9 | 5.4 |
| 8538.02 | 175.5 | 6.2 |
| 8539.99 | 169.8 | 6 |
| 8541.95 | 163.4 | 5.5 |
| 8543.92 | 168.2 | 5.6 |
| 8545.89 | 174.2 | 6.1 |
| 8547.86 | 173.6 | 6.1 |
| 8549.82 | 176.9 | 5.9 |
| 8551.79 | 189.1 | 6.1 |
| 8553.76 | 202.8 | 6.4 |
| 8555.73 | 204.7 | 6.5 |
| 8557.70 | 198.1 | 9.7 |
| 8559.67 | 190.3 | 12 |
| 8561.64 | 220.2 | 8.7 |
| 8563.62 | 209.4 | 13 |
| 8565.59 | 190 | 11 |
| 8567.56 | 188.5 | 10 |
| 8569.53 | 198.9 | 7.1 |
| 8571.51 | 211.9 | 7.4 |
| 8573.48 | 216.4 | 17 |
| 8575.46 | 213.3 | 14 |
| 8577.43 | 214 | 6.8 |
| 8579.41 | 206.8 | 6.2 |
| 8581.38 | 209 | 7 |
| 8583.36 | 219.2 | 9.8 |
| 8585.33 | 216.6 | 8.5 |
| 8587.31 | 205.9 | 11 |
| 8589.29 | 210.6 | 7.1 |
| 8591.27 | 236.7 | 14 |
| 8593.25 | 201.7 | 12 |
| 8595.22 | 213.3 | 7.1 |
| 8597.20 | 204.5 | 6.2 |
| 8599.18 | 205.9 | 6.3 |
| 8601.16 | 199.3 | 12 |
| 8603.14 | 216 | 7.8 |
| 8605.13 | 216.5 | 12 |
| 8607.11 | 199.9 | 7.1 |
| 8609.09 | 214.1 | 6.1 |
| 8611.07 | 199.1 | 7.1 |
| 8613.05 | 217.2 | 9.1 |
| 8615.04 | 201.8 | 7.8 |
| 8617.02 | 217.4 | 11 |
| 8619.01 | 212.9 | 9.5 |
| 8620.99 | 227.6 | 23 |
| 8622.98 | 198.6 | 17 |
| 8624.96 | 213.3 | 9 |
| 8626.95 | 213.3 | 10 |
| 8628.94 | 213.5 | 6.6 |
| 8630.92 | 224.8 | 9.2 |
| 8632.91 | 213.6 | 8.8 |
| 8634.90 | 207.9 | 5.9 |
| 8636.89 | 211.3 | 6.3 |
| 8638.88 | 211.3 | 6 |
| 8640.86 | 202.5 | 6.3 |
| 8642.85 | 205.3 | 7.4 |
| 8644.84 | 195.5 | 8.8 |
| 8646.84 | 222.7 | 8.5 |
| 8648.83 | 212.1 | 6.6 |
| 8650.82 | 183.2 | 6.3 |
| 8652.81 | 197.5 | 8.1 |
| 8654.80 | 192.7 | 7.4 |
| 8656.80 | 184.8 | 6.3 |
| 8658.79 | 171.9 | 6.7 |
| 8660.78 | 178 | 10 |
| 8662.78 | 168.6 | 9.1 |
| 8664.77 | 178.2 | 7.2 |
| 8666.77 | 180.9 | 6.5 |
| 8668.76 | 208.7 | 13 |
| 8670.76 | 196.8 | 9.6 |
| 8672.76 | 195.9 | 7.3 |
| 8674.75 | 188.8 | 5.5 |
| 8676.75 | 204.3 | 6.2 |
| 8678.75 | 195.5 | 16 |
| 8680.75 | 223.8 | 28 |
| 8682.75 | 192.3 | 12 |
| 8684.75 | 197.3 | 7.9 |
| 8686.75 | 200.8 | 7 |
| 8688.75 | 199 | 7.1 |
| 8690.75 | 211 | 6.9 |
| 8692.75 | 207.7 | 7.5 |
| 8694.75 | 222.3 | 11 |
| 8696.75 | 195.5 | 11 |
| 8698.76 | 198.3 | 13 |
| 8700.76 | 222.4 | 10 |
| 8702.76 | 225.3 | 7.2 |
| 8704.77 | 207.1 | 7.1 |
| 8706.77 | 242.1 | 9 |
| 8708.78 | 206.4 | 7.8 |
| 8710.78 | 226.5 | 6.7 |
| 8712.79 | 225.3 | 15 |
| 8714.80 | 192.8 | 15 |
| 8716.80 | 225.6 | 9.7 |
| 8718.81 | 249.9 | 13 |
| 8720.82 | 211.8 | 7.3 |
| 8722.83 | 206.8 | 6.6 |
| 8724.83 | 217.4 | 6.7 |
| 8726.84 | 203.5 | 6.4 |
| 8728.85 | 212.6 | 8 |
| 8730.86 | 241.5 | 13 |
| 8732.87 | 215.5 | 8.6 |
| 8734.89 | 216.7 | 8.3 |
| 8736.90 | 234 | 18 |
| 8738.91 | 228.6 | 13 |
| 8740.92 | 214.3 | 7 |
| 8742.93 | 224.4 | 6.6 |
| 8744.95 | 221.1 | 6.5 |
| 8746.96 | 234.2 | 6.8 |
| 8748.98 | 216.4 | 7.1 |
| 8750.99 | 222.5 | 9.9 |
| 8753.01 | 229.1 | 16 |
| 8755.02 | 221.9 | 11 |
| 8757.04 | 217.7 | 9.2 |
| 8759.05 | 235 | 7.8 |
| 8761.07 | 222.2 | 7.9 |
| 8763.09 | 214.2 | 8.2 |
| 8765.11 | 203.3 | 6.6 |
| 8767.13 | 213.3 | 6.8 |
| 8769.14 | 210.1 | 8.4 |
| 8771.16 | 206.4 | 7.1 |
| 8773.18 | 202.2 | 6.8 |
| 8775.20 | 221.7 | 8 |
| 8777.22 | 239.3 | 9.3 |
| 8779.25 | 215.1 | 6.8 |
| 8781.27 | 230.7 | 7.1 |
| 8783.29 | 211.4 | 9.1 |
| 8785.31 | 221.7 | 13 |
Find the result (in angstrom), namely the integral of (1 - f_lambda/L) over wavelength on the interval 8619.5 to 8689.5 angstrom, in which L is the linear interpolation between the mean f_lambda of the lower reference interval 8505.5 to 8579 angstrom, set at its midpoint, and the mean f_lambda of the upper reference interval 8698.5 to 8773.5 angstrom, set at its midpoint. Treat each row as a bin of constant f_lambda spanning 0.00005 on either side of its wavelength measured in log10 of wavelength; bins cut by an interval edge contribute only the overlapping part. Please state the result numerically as 2.9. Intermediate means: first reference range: 195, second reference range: 219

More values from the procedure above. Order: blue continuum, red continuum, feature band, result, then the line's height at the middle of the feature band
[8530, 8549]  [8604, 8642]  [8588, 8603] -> -0.8 angstrom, 200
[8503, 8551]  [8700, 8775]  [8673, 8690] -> 0.9 angstrom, 212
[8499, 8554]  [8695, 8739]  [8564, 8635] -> -3.3 angstrom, 201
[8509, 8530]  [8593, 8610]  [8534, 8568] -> 2.9 angstrom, 204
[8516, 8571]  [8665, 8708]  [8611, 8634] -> -1.6 angstrom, 199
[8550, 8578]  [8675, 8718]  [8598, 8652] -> -0.9 angstrom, 206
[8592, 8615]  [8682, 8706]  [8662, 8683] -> 1.3 angstrom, 207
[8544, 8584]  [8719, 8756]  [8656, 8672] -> 2.1 angstrom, 212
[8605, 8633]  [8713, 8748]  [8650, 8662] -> 1.7 angstrom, 215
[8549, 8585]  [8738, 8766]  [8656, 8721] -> 3.5 angstrom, 216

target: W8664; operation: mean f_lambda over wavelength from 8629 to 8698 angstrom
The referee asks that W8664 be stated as 200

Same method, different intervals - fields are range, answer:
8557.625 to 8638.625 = 210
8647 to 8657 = 197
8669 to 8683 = 200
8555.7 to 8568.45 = 200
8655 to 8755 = 210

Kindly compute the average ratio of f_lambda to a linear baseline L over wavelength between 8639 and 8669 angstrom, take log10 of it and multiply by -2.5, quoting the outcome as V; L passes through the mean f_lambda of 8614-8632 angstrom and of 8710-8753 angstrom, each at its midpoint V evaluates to 0.12 mag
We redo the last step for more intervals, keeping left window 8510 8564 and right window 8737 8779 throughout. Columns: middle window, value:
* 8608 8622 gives -0.06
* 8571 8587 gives -0.08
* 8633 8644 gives -0.02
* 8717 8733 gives -0.02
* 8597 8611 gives -0.04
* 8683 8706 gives 0.02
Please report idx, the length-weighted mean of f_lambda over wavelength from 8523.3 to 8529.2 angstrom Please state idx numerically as 205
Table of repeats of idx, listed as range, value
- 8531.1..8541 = 181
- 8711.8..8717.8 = 215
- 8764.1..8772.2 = 208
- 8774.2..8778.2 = 231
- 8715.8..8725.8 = 222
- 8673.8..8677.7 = 196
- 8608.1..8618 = 210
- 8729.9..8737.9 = 227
